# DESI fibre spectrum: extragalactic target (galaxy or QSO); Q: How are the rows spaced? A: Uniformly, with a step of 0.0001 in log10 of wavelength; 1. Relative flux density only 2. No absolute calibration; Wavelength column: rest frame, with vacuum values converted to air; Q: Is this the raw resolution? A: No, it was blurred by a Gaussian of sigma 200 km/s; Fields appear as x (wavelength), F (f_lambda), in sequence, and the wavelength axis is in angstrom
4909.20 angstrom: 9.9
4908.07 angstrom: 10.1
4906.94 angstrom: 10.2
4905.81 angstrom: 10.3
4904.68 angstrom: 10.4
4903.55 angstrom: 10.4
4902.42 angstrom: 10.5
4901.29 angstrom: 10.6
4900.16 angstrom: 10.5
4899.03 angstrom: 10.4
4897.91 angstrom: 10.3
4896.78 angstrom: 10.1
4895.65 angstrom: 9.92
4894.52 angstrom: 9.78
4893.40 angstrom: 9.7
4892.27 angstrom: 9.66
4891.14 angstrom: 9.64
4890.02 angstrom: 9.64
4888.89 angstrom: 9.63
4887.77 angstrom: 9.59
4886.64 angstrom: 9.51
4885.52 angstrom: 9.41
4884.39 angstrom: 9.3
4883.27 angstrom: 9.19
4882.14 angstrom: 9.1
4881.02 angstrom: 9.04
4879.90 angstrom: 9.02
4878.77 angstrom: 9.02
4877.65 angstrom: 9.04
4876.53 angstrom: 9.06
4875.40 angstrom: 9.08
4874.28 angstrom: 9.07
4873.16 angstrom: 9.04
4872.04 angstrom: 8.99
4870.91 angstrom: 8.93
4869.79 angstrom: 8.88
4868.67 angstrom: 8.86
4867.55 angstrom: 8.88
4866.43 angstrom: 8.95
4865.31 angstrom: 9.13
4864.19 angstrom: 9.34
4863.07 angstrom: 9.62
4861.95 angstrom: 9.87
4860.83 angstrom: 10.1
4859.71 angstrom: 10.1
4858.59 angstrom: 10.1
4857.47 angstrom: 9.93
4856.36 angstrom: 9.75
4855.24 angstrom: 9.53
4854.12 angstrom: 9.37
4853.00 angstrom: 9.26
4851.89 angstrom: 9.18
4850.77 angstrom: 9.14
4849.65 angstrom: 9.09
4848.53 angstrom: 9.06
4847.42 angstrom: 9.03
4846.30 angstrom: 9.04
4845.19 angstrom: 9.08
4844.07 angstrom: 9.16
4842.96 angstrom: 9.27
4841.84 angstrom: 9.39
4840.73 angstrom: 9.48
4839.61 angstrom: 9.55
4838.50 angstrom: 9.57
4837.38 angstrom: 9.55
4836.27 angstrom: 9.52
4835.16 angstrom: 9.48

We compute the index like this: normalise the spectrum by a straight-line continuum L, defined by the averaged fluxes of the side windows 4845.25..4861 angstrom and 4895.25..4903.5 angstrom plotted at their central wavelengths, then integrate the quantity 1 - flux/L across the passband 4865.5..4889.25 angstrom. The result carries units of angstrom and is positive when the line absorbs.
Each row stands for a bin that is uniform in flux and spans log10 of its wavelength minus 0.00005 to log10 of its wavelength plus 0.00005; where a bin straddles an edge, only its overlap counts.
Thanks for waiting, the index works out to 1.91 angstrom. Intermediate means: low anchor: 9.45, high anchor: 10.3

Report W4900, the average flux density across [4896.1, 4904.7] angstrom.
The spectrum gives 10.4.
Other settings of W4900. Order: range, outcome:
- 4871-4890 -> 9.2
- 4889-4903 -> 10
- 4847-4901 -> 9.44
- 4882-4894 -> 9.5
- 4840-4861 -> 9.41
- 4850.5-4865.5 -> 9.62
